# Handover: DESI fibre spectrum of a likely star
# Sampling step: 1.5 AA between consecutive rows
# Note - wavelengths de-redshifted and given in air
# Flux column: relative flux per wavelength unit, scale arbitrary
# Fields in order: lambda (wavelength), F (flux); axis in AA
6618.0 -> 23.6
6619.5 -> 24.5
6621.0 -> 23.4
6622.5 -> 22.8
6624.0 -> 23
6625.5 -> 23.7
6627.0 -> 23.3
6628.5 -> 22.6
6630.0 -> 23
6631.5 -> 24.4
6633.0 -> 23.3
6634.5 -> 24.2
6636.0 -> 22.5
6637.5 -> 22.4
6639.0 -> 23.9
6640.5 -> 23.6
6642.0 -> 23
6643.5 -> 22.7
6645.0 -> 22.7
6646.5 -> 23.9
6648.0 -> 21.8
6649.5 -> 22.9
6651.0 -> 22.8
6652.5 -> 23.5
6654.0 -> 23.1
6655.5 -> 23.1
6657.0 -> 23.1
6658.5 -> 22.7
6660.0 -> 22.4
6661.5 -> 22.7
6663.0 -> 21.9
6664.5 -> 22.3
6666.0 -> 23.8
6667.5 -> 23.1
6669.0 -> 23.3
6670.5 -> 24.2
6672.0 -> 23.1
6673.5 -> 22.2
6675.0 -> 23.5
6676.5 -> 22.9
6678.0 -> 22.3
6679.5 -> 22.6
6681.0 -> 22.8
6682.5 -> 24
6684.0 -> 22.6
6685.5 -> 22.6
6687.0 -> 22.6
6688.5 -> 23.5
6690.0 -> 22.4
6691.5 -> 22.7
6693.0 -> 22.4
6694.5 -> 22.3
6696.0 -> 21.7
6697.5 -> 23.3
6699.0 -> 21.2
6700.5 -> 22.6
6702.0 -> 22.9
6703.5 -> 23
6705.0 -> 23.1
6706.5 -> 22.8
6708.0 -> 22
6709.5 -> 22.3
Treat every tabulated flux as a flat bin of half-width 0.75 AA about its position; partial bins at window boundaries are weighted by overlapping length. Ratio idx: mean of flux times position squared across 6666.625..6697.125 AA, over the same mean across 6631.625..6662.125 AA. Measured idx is 1.00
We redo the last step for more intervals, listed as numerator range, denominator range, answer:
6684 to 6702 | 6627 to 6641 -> 0.98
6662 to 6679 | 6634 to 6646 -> 1.00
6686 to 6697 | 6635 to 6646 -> 0.99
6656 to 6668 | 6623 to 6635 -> 0.98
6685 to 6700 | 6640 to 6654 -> 0.99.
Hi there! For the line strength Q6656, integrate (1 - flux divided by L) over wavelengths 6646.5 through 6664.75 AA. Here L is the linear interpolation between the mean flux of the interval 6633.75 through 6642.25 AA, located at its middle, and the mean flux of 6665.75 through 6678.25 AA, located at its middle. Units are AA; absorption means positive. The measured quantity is 0.4 AA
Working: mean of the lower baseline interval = 23.3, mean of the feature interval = 22.8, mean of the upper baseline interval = 23.2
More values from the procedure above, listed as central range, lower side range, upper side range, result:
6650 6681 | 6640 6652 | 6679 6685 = 0.1 AA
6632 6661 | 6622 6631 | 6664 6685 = 0.1 AA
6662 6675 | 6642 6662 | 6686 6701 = -0.2 AA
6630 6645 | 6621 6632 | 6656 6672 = -0.1 AA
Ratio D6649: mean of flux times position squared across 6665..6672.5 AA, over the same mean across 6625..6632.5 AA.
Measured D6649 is 1.02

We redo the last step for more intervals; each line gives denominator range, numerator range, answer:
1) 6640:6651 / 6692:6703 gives 0.99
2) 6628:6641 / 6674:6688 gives 0.99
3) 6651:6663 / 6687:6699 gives 1.00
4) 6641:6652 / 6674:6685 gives 1.01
